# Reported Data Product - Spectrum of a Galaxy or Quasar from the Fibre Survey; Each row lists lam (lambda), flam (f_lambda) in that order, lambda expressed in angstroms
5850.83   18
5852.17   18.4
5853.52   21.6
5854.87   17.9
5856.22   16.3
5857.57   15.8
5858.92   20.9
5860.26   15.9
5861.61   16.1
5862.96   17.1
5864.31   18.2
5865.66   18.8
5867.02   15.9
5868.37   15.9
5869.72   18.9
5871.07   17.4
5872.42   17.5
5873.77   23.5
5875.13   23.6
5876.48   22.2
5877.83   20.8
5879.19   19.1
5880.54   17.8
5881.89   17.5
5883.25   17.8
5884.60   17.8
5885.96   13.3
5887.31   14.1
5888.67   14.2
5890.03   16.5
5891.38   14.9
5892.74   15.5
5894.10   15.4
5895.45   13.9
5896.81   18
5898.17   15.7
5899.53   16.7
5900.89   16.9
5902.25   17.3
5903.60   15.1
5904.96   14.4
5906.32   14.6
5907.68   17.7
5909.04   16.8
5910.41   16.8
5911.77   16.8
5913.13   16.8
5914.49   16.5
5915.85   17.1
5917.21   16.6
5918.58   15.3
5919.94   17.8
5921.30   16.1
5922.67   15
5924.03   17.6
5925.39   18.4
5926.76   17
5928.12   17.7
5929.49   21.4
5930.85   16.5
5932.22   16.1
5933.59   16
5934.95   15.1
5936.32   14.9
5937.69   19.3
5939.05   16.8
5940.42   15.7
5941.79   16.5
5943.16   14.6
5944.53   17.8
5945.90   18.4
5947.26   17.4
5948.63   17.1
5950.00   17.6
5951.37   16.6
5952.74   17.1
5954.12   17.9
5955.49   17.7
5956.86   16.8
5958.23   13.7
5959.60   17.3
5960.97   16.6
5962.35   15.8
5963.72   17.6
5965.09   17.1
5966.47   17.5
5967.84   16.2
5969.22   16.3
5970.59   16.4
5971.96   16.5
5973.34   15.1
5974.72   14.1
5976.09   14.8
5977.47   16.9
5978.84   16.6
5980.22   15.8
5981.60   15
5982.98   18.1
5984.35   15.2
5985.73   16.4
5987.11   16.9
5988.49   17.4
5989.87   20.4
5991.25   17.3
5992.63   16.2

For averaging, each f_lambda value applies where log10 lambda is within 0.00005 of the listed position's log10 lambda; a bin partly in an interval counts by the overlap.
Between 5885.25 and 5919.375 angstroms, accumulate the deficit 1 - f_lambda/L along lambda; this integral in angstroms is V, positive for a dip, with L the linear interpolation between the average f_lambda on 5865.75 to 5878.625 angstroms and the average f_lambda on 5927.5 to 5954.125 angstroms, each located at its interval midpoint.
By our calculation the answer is 4.6 angstroms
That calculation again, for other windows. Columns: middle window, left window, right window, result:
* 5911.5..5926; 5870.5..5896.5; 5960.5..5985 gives 0.2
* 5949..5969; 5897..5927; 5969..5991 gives -0.5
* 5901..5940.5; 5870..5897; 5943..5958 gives 1.5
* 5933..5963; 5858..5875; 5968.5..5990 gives 0.2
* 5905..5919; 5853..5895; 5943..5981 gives 0.6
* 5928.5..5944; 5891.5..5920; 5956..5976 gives -0.4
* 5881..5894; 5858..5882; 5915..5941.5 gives 1.7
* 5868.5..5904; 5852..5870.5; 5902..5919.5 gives -0.8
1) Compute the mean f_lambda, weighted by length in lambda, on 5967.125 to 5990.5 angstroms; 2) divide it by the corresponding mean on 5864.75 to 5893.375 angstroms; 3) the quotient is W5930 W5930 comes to 0.92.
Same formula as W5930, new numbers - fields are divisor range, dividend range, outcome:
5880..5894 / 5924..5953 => 1.07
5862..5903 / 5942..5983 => 0.95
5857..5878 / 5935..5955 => 0.91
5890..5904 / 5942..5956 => 1.07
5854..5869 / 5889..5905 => 0.92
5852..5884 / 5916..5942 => 0.91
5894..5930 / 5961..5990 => 0.99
